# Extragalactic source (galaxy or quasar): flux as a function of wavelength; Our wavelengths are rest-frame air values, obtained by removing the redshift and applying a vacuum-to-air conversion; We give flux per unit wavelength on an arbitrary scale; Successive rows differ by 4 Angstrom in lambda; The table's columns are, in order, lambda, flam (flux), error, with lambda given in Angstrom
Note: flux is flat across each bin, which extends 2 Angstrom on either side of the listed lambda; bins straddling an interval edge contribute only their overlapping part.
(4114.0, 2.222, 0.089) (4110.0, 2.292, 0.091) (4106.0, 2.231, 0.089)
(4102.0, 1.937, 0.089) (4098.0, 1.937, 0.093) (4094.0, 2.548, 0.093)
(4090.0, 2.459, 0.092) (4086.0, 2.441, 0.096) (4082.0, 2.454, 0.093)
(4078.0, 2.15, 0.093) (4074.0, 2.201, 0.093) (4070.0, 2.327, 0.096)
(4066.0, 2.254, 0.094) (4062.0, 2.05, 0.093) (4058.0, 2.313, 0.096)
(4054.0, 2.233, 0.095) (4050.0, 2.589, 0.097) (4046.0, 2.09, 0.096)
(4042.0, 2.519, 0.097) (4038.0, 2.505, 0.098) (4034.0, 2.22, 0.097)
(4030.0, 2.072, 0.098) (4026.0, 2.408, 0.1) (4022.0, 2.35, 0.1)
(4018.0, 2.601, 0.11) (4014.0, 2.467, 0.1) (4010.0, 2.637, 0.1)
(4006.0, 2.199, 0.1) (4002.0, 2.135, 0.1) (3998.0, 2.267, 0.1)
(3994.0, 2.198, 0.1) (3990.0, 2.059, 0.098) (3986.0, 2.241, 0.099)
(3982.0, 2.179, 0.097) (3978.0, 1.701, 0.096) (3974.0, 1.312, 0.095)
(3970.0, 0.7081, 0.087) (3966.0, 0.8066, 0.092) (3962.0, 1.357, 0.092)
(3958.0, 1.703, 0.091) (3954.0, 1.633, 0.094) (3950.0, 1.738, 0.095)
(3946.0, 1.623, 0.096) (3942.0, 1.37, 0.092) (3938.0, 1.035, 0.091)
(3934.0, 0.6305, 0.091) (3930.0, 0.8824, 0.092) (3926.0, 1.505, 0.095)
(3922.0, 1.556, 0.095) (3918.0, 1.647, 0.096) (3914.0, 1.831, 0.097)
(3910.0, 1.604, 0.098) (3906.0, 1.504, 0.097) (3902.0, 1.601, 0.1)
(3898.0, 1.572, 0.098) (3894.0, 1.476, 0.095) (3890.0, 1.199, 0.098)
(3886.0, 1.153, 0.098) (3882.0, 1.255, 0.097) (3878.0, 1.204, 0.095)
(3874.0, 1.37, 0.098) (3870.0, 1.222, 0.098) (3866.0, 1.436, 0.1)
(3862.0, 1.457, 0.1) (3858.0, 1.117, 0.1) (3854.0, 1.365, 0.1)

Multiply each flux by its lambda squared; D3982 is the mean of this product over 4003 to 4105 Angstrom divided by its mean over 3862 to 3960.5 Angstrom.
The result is 1.8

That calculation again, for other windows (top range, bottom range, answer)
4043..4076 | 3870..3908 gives 1.81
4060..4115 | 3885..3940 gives 1.79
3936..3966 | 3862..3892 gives 1.18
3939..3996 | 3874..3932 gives 1.16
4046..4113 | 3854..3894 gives 1.96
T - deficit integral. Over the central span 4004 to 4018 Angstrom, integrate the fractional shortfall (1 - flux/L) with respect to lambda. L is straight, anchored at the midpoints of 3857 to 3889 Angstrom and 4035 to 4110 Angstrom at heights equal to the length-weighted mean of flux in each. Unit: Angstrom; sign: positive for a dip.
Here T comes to -3.4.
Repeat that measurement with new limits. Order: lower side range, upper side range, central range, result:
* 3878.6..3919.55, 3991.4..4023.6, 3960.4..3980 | 8.41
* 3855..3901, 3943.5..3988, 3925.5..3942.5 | 5.12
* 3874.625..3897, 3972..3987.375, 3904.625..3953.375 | 3.61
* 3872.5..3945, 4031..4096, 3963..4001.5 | 2.36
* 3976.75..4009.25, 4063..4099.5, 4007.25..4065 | -3.41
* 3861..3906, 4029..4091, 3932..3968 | 8.35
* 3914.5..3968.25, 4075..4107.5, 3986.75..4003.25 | -4.81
